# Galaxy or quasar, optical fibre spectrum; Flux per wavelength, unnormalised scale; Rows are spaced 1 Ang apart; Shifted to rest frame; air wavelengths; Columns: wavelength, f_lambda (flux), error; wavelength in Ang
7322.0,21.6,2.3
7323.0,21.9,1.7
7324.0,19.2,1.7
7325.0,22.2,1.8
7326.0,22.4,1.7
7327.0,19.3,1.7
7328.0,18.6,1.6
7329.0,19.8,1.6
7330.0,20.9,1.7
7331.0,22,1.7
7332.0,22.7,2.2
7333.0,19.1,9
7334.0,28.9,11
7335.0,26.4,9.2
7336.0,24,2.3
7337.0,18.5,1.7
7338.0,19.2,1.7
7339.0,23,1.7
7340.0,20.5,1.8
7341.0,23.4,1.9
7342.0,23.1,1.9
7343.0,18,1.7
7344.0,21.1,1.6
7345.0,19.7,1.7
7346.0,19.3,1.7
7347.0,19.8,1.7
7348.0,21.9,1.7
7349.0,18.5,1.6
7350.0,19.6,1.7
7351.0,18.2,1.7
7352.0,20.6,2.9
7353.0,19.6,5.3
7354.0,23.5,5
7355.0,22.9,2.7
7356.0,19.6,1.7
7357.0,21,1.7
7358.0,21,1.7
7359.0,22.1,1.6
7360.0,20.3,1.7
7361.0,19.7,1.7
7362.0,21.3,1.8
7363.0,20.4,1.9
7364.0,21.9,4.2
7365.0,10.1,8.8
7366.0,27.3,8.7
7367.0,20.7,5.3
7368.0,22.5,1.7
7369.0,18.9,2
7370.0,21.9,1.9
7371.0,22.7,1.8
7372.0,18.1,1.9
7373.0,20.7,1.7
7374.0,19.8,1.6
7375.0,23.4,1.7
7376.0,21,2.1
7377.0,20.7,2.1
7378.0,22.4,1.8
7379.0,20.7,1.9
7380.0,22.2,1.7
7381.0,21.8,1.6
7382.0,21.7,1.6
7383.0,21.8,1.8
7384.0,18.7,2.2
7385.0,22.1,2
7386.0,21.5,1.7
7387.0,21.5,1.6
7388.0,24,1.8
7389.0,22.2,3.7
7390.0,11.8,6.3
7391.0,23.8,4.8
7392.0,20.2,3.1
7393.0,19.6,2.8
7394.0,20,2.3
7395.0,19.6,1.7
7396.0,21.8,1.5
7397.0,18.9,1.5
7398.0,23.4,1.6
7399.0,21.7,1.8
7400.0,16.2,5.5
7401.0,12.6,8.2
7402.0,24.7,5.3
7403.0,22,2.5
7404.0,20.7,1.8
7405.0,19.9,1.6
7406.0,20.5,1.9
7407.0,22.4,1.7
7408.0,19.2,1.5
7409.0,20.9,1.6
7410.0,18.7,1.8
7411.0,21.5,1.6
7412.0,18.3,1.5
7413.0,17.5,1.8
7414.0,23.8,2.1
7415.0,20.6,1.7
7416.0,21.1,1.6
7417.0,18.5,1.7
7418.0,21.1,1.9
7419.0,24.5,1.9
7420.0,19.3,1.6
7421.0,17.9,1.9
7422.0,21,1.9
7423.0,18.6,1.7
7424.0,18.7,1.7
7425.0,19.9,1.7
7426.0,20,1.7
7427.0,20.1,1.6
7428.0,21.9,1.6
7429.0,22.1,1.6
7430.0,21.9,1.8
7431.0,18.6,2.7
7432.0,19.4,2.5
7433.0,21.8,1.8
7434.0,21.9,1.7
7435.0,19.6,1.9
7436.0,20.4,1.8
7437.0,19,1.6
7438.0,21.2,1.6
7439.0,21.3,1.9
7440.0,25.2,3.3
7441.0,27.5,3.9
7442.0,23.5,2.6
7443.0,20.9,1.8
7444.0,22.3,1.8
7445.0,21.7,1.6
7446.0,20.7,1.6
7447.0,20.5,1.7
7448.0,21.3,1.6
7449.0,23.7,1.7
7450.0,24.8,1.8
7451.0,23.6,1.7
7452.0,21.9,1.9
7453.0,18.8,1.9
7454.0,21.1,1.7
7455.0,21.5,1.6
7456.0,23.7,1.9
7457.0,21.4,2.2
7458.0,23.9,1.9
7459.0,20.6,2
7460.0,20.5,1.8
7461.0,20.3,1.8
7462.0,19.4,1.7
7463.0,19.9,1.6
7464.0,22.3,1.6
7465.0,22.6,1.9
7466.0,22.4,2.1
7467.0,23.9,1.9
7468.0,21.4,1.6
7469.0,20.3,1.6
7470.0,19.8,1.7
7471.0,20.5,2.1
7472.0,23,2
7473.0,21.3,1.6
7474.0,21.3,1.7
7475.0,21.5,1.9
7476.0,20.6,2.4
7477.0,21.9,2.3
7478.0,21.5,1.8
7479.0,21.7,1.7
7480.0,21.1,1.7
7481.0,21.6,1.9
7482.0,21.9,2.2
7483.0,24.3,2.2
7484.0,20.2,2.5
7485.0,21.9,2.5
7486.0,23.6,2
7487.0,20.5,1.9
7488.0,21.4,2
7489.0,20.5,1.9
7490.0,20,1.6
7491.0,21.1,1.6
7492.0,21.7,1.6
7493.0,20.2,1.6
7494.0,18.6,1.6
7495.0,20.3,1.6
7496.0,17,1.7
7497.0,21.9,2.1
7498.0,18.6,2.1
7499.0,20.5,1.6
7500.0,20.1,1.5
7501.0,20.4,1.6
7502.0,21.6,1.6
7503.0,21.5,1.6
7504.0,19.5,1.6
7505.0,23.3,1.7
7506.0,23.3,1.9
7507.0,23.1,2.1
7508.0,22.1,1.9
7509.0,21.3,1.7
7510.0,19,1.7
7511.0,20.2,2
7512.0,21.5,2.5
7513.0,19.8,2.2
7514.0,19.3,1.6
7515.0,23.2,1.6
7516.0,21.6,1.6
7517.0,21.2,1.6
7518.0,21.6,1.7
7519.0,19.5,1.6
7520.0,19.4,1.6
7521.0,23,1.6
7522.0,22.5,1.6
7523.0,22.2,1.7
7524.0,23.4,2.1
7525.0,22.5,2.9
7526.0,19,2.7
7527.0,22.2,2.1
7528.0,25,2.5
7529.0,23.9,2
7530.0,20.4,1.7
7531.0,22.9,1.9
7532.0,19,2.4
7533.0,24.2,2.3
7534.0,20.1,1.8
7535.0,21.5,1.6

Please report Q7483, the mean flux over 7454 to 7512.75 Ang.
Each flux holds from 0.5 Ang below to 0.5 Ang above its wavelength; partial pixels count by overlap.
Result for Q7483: 21.2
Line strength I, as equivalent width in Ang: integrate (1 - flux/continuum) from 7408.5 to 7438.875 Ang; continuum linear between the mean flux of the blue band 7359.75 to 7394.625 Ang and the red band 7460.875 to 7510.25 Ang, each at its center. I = 0.9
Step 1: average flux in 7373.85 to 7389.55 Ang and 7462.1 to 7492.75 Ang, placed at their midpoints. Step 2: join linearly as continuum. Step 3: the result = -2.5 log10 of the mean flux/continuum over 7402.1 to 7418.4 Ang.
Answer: 0.05 mag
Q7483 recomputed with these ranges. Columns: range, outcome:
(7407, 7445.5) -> 20.8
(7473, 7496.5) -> 21.1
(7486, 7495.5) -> 20.6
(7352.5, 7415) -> 20.7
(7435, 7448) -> 21.9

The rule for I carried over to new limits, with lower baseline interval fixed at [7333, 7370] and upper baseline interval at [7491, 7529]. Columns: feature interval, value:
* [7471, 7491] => -0.39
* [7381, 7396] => 0.25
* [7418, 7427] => 0.43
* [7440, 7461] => -1.12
